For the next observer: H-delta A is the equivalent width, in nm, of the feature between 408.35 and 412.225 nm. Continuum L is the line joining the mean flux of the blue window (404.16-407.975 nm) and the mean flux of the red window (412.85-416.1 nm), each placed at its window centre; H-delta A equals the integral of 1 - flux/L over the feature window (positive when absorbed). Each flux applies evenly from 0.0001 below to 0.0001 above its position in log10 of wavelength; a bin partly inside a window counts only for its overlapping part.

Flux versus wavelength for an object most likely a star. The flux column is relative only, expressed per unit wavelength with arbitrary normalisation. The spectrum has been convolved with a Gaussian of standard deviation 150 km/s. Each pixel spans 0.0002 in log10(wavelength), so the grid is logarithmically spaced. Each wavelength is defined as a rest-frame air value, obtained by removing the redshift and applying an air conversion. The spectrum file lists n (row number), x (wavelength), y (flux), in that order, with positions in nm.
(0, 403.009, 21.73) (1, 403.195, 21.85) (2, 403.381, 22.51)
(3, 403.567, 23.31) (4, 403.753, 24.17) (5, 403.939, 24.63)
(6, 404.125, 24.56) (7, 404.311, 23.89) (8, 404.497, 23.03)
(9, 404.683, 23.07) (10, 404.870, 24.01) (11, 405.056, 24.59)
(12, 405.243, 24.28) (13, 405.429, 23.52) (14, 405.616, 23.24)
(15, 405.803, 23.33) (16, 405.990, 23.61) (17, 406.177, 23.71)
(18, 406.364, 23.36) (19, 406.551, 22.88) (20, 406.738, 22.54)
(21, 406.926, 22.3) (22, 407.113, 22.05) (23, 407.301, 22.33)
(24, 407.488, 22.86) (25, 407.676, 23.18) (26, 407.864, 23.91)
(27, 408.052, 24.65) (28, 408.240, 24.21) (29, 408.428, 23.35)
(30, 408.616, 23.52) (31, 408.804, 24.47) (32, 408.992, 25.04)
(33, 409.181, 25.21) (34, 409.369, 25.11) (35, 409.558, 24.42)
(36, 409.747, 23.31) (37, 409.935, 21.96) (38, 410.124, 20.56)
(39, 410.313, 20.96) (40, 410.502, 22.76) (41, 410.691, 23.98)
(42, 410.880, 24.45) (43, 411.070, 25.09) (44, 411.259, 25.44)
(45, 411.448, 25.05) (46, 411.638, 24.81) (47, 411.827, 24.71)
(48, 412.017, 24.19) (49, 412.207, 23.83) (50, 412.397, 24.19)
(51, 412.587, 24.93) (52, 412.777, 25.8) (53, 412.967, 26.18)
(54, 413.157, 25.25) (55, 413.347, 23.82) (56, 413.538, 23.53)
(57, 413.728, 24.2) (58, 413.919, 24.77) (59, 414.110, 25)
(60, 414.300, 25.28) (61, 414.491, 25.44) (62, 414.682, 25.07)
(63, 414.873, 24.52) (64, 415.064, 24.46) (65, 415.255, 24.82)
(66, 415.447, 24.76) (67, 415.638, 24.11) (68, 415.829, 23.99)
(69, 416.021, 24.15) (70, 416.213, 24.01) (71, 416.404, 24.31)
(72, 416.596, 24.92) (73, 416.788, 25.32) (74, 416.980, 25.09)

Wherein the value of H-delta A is 0.01 nm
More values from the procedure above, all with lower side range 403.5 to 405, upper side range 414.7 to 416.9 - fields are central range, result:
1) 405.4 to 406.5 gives 0.024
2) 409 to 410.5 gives 0.062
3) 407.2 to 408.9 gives 0.034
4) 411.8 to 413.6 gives -0.024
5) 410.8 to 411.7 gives -0.027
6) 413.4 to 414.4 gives -0.005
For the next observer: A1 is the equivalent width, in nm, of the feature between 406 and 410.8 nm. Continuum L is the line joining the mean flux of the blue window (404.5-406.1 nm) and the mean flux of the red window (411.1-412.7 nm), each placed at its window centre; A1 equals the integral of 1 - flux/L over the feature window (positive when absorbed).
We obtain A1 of 0.16 nm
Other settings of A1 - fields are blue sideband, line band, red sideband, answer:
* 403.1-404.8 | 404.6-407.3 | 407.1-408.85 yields 0.021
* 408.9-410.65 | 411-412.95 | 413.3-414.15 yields -0.087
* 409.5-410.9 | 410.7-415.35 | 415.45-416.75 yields -0.258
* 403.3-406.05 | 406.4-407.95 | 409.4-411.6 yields 0.057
